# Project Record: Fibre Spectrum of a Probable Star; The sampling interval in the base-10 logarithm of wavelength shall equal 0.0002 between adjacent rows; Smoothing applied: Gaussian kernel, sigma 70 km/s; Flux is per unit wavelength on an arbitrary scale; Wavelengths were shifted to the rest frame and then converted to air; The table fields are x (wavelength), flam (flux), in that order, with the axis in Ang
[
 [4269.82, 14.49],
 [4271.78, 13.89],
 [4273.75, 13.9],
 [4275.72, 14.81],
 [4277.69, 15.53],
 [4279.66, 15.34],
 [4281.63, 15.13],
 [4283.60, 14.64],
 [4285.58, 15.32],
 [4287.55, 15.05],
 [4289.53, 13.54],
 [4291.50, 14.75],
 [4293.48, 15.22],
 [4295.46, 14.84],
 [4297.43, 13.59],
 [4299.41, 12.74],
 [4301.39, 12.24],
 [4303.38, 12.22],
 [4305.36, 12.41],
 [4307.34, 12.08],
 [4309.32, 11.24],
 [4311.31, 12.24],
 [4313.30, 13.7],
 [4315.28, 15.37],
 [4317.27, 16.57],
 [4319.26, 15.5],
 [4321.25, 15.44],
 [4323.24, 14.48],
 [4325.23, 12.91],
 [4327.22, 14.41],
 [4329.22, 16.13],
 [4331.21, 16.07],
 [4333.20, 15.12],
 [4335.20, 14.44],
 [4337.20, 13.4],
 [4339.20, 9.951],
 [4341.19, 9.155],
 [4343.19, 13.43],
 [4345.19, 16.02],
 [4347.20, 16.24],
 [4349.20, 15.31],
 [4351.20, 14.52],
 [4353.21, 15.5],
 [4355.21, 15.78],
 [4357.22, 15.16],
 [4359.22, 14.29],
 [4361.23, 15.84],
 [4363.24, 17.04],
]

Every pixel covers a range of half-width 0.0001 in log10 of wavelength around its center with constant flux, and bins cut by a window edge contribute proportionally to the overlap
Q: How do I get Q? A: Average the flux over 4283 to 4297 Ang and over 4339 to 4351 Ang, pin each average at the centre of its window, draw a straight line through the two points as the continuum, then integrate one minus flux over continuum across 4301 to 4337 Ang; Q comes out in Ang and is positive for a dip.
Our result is 0.2 Ang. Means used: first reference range 14.7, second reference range 13.7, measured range 14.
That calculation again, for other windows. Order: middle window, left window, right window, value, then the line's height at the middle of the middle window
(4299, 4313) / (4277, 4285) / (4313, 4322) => 2.9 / 15.3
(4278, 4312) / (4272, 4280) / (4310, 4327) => 2.1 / 14.6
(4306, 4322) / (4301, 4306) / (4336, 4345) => -2.3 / 12.2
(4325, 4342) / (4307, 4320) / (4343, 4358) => 1.2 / 14.7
